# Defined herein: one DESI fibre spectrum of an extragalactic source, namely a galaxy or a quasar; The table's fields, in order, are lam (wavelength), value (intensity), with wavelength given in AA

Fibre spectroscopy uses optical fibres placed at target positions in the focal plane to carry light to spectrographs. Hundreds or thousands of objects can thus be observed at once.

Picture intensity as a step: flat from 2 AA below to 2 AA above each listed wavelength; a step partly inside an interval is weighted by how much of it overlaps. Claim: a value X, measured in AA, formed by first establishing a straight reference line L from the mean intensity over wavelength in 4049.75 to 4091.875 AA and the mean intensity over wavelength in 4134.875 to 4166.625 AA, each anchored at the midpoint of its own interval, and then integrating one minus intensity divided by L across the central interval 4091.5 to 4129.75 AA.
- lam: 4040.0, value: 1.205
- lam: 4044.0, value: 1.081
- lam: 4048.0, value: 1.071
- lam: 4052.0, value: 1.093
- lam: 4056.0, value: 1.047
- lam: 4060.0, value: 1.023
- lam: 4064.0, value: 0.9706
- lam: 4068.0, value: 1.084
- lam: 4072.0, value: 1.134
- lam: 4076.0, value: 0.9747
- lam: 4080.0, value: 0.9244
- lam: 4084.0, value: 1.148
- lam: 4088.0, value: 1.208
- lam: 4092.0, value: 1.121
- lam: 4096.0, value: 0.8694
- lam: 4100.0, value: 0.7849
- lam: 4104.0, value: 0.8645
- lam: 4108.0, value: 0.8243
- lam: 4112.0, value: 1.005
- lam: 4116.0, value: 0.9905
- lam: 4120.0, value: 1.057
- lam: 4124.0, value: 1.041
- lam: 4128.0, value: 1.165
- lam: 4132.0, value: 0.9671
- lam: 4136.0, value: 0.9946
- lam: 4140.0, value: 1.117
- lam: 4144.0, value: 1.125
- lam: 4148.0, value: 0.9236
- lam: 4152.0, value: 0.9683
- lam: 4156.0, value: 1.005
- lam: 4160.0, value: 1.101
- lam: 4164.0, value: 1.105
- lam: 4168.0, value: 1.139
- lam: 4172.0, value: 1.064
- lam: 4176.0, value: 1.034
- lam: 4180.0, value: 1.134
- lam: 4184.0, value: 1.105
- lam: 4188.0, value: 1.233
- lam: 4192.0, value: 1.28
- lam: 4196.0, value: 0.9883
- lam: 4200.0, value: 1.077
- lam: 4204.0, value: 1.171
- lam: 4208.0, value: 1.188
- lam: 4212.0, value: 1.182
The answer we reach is 3.2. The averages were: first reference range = 1.06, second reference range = 1.05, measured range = 0.965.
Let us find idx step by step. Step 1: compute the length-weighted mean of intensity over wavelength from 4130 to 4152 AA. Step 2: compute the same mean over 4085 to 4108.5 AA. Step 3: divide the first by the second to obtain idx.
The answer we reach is 1.1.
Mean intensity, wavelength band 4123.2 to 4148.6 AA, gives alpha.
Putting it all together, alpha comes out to 1.05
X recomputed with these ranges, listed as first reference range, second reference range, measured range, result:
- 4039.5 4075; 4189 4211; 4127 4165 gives 2.56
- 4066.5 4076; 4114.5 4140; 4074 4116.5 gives 3.68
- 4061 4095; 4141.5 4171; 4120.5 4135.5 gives 0.08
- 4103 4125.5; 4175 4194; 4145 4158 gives 1.13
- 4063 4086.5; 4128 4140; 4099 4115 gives 2.42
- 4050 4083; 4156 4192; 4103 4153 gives 3.49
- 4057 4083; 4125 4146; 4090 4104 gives 1.71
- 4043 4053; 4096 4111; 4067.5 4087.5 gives -2.29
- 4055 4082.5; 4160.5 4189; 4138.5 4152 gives 0.58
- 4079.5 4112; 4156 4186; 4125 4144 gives -0.61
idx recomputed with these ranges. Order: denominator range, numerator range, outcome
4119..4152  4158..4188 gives 1.06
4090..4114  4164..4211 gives 1.24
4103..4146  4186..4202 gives 1.13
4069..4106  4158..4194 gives 1.13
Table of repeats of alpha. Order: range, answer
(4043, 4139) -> 1.02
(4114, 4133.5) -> 1.05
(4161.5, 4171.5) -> 1.11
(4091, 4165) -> 0.999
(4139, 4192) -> 1.09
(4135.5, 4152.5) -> 1.03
